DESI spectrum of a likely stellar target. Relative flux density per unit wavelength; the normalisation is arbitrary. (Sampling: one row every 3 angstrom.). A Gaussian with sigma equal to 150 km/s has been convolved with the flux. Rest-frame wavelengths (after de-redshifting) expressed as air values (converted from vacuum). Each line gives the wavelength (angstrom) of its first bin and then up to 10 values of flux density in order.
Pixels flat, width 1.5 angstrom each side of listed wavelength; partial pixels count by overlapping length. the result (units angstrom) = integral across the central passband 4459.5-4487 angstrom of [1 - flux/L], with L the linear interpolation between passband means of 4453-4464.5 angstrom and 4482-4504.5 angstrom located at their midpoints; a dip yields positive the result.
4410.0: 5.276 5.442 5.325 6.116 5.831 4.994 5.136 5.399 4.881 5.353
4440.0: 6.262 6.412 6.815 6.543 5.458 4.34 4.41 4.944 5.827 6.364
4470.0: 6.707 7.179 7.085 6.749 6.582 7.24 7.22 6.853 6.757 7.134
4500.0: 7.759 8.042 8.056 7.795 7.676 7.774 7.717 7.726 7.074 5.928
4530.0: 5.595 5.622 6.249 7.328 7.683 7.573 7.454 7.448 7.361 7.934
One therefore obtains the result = -3.3 angstrom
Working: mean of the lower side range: 4.82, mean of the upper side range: 7.24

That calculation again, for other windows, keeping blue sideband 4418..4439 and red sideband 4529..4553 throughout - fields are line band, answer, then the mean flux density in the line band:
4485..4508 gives -3.98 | 7.4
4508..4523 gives -2.63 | 7.71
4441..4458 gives -0.38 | 5.79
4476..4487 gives -1.44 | 6.9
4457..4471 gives 0.52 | 5.66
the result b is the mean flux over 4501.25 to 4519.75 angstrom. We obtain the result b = 7.84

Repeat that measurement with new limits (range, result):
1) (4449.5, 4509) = 6.59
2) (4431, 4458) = 5.66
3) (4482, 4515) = 7.43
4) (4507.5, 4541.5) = 6.97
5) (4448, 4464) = 5.16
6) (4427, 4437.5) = 5.18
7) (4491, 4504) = 7.33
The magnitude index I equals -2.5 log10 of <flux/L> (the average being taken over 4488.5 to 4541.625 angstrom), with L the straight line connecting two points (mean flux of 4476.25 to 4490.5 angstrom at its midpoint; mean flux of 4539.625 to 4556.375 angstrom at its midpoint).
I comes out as 0.01 mag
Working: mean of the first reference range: 6.95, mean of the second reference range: 7.52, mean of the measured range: 7.14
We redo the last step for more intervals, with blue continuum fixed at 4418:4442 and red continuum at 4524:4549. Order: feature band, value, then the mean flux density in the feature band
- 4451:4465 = 0.18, 4.95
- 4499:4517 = -0.23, 7.85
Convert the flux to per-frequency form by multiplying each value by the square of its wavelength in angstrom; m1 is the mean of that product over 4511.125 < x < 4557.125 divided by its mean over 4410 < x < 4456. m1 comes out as 1.3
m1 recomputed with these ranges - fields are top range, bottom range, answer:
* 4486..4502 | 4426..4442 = 1.36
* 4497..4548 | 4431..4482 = 1.25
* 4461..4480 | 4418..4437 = 1.24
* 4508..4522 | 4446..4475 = 1.36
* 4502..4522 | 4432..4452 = 1.35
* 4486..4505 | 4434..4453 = 1.24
